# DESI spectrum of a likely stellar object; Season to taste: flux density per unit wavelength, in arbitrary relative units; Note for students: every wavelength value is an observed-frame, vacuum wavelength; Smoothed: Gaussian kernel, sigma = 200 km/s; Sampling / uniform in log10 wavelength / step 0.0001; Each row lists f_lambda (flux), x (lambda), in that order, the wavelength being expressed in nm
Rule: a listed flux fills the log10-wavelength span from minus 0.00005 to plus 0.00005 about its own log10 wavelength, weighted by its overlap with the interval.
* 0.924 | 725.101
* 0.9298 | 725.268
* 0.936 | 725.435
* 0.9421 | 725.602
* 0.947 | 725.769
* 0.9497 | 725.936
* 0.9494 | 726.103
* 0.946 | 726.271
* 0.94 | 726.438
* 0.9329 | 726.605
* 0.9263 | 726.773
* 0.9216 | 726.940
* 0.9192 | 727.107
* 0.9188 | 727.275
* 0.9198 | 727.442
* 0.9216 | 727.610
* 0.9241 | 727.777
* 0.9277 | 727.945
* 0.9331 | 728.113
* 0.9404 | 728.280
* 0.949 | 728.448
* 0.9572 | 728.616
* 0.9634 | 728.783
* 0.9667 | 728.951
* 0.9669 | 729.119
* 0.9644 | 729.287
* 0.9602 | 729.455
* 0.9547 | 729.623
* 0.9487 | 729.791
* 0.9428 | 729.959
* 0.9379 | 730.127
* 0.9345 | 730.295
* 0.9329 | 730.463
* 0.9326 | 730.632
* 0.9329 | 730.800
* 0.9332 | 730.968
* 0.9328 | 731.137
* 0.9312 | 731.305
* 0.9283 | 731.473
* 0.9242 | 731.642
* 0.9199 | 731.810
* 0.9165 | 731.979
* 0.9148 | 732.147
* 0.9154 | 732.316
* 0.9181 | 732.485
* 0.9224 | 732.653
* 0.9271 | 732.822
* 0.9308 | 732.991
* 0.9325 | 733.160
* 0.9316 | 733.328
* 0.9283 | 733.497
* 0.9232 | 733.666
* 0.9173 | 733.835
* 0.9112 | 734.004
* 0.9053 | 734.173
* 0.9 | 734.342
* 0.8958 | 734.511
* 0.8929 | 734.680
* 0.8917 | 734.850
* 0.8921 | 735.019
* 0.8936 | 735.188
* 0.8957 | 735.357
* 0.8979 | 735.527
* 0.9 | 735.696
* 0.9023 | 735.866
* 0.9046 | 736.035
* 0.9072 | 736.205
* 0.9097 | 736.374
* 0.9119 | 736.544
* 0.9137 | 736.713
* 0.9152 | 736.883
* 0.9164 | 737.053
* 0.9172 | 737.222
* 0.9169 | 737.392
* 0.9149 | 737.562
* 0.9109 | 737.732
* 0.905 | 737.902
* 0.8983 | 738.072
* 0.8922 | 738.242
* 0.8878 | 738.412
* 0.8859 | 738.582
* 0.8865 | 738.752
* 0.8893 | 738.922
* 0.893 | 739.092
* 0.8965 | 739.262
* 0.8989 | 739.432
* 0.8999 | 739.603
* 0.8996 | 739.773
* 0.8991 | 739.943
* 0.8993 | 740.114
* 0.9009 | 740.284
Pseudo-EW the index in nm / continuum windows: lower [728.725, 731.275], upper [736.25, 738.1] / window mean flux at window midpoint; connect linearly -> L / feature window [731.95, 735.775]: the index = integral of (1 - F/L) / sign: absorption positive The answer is 0.07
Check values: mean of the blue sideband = 0.946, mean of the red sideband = 0.912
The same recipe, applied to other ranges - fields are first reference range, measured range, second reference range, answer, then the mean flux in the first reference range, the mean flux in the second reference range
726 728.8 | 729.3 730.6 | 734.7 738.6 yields -0.027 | 0.934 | 0.903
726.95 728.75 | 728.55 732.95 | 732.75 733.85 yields -0.036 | 0.932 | 0.928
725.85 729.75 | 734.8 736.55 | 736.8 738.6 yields 0.025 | 0.942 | 0.906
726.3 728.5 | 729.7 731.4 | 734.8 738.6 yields -0.028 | 0.929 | 0.904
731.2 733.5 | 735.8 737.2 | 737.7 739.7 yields -0.008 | 0.925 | 0.895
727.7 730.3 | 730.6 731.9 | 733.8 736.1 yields 0.001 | 0.949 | 0.9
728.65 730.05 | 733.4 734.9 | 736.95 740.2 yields 0.033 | 0.959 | 0.901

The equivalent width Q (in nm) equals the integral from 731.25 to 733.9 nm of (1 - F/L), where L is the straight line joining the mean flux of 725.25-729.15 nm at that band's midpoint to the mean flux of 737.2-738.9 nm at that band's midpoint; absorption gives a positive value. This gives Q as -0.01 nm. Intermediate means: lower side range 0.939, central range 0.924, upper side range 0.9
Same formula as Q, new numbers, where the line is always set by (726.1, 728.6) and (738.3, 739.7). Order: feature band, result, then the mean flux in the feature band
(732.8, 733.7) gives -0.018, 0.93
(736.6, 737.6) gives -0.019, 0.916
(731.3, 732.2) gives -0.005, 0.922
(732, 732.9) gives -0.005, 0.92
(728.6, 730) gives -0.052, 0.959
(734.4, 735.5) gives 0.015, 0.894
